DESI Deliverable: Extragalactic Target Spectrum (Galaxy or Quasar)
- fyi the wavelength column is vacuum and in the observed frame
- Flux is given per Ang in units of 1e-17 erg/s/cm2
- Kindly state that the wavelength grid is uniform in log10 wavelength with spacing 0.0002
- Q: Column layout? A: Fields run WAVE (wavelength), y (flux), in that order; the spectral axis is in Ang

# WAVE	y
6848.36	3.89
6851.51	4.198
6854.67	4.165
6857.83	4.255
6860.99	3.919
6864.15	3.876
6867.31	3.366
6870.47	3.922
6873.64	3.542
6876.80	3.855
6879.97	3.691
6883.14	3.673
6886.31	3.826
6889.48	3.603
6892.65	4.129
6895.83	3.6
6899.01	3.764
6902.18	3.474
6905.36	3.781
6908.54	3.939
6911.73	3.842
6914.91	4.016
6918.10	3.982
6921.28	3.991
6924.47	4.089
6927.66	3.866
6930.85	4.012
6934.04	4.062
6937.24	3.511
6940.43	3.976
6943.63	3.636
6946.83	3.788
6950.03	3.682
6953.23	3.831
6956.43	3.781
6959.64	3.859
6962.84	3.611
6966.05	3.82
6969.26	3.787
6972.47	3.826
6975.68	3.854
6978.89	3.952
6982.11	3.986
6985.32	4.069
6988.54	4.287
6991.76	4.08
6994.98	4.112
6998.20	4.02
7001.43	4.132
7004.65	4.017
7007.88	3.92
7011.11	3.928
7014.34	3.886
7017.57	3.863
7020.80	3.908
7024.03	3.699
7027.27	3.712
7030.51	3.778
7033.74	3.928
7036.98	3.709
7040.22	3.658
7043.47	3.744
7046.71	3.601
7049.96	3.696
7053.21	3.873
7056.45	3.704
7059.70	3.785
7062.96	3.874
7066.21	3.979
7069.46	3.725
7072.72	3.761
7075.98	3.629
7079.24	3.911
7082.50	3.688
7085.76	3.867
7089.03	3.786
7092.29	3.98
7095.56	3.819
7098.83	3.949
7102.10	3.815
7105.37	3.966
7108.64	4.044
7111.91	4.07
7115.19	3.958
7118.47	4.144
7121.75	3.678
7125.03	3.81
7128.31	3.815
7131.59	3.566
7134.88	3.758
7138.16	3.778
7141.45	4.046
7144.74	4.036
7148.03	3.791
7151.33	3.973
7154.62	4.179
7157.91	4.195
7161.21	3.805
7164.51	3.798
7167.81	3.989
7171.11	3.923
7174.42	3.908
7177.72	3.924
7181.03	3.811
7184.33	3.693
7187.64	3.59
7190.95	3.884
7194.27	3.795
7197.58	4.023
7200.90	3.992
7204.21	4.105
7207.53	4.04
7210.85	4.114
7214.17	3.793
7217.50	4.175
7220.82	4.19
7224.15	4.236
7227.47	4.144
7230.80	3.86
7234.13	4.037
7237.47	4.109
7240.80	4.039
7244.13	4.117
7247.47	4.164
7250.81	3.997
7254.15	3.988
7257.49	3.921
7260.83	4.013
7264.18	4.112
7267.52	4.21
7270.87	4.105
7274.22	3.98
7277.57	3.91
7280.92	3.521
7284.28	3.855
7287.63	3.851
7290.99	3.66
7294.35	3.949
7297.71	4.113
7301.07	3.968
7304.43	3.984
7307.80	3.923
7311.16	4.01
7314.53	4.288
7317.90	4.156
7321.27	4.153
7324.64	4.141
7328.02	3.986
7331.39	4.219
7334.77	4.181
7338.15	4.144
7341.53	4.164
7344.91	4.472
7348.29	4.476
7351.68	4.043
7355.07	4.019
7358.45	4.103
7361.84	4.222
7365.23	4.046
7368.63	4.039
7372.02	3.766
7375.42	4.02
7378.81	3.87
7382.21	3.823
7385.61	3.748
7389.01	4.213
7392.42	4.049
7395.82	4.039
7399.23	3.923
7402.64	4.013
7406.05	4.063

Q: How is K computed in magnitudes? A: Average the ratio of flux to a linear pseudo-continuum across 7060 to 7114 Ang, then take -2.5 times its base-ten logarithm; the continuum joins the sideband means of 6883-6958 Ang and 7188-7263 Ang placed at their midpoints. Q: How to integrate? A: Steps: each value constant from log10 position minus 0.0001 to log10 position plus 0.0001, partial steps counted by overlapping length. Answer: 0.02 mag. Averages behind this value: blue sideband 3.83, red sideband 4.03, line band 3.87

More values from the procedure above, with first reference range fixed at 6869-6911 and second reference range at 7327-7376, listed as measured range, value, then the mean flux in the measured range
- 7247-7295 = 0.03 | 3.94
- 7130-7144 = 0.04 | 3.8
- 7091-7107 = 0.01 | 3.9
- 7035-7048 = 0.06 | 3.69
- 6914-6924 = -0.06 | 4.01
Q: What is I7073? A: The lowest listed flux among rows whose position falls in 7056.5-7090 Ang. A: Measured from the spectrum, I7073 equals 3.629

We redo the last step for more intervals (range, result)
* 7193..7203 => 3.795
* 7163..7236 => 3.59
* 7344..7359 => 4.019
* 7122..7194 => 3.566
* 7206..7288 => 3.521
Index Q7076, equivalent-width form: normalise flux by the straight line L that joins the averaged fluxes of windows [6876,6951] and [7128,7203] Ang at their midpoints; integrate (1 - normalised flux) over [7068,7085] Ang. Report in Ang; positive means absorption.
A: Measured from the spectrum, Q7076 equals 0.50 Ang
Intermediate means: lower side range 3.83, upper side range 3.88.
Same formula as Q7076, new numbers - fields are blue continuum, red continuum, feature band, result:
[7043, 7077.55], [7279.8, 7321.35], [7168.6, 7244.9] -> -1.9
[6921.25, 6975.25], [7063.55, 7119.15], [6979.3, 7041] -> -1.3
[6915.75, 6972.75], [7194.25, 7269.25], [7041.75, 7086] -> 1.8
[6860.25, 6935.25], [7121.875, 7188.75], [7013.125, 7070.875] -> 1.0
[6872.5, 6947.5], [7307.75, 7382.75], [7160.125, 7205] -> 1.4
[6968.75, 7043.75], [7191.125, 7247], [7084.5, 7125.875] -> 0.6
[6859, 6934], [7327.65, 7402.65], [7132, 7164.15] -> 0.2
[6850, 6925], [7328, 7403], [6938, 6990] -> 0.4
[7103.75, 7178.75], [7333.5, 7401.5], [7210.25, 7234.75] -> -0.6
